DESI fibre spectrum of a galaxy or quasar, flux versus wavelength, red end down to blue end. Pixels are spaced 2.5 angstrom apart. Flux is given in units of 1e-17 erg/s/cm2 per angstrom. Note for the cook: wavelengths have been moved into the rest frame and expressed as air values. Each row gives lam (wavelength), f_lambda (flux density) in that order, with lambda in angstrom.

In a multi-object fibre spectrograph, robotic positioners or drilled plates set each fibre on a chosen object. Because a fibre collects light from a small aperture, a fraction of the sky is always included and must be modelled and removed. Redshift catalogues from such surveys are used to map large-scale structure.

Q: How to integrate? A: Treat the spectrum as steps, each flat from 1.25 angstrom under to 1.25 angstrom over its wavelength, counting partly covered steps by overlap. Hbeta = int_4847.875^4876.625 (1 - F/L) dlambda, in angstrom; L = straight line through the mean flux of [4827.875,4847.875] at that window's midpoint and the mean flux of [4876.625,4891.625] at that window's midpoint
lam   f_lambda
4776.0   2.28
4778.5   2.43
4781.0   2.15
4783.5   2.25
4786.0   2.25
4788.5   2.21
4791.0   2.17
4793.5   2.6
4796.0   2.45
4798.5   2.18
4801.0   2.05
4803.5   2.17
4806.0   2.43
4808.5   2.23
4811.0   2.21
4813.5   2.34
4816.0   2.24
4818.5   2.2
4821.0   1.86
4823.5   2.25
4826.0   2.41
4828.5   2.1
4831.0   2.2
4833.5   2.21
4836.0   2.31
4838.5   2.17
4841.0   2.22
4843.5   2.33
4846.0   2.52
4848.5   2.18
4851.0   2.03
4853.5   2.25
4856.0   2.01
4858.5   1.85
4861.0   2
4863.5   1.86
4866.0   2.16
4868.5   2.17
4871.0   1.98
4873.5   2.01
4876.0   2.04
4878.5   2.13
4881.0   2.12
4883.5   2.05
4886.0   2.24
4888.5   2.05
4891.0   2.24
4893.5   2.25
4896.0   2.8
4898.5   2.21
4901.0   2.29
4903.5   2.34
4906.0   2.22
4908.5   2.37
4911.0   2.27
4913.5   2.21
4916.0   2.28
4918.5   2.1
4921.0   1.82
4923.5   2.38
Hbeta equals 1.96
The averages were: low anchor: 2.26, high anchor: 2.13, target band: 2.04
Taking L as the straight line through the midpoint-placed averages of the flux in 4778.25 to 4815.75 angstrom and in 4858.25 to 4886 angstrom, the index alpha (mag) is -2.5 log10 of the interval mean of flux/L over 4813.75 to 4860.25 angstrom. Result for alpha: -0.02 mag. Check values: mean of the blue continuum 2.27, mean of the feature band 2.19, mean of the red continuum 2.05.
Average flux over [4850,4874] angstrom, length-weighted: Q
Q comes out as 2.03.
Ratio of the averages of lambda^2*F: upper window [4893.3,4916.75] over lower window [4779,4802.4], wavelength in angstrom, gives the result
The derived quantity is 1.08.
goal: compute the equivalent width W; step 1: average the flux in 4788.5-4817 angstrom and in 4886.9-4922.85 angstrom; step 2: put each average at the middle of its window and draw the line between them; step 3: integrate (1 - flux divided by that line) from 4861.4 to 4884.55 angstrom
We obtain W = 2.1 angstrom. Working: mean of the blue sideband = 2.28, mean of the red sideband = 2.25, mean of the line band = 2.06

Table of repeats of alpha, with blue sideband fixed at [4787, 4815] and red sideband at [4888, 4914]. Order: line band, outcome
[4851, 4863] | 0.139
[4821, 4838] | 0.033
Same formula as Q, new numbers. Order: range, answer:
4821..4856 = 2.22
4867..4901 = 2.18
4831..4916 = 2.19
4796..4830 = 2.21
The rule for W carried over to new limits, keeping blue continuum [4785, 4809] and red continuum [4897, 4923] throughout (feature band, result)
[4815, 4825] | 0.5 angstrom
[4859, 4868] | 0.9 angstrom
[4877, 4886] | 0.5 angstrom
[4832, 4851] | 0.0 angstrom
